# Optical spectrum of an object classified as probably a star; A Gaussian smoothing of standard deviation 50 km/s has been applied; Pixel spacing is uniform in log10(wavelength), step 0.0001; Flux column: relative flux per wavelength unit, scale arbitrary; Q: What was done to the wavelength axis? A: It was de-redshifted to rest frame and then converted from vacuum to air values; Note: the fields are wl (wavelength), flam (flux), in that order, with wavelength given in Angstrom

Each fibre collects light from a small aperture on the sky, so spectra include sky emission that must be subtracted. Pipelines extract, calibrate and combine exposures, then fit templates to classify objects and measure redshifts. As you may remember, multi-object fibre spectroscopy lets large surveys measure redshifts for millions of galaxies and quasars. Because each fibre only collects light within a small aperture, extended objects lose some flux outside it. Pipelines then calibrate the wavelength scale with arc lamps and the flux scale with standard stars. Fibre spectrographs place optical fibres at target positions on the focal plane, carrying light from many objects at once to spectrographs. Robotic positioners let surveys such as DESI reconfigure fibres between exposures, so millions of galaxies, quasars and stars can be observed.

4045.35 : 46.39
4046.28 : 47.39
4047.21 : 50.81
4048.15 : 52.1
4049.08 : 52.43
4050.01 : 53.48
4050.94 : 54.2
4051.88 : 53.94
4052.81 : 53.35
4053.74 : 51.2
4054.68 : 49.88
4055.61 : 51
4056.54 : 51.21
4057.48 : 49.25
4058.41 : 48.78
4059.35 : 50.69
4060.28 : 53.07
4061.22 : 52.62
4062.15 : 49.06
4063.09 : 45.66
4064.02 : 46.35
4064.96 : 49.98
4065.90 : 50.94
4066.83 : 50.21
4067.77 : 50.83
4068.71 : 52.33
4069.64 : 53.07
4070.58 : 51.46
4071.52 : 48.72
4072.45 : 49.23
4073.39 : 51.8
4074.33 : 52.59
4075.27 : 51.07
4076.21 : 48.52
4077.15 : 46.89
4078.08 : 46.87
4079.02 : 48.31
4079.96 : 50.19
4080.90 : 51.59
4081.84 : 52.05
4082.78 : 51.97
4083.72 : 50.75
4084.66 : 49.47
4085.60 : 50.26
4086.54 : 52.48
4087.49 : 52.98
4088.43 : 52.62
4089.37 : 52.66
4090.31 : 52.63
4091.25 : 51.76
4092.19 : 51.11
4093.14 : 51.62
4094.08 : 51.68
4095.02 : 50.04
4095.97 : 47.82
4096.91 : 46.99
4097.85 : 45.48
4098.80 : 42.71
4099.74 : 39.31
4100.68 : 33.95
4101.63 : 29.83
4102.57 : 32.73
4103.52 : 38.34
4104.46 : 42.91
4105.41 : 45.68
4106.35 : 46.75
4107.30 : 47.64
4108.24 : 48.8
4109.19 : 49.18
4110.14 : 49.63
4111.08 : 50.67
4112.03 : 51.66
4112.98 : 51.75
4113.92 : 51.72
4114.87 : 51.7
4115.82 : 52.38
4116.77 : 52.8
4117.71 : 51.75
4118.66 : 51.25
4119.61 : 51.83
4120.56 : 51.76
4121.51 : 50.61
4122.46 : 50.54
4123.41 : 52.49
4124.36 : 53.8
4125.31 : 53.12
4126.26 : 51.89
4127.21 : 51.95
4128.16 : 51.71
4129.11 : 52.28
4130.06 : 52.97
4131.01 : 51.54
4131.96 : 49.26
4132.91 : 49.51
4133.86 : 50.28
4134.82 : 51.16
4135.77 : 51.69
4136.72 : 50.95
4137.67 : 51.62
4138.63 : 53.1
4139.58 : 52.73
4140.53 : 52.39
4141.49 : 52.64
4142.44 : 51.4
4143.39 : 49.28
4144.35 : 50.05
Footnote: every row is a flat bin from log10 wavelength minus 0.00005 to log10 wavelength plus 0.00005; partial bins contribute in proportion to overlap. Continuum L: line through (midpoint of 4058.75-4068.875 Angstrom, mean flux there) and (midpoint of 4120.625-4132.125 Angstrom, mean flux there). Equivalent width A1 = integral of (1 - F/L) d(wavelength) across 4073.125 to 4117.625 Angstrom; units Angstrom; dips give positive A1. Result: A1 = 2.3 Angstrom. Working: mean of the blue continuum 50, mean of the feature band 48.4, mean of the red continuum 51.9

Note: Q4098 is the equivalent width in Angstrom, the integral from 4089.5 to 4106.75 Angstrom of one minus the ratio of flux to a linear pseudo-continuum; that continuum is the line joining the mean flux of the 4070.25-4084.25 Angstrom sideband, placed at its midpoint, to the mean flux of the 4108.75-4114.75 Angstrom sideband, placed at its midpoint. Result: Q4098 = 2.0 Angstrom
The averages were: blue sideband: 50.1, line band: 44.7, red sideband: 50.8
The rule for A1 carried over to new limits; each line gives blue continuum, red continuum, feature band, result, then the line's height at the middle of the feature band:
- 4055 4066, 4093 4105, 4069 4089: -1.9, 46.2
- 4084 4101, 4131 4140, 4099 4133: 1.1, 50.1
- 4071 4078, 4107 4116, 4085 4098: -0.2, 50.1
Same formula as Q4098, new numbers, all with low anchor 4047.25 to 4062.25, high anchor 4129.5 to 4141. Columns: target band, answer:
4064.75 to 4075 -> 0.12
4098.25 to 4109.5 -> 2.21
